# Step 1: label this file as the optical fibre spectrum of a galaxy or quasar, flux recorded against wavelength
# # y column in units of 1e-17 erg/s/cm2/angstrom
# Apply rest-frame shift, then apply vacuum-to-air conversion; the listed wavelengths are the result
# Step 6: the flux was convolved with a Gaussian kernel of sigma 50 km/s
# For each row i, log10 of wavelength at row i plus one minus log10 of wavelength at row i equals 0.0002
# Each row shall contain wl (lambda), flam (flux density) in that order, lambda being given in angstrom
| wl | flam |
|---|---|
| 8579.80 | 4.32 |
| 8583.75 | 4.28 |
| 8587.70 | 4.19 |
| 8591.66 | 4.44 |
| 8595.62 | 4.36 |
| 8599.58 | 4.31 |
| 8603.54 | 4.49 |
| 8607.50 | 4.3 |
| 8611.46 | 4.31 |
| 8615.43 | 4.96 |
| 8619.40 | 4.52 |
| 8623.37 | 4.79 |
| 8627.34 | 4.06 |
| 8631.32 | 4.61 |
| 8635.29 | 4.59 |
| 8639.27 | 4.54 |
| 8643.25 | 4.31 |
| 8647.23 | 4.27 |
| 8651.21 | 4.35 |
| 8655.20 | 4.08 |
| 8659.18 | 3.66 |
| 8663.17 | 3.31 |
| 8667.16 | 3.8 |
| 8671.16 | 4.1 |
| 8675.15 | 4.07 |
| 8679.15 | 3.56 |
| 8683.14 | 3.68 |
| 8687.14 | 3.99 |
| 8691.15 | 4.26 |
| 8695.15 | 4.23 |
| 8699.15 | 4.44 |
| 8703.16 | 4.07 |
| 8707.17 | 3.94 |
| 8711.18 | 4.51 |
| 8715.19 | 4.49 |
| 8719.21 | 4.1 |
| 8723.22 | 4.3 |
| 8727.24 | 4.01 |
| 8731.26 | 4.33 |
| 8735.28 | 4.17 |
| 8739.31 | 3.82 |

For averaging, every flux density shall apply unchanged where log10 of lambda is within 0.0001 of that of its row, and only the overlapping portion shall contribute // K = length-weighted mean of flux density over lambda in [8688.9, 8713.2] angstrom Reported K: 4.24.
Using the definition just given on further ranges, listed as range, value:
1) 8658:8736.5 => 4.05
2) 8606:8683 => 4.21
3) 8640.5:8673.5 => 4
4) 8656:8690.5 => 3.8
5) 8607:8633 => 4.52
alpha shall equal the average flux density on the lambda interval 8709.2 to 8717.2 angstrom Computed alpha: 4.5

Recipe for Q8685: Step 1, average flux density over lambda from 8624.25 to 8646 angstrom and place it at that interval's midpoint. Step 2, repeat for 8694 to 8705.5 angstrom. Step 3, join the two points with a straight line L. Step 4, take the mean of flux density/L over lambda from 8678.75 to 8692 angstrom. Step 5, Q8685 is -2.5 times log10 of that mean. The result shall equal 0.108 mag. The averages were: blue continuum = 4.44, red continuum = 4.24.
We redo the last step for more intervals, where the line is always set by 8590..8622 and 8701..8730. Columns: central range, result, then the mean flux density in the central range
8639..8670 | 0.089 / 4.01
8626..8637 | -0.007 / 4.44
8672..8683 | 0.127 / 3.82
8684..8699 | 0.027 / 4.16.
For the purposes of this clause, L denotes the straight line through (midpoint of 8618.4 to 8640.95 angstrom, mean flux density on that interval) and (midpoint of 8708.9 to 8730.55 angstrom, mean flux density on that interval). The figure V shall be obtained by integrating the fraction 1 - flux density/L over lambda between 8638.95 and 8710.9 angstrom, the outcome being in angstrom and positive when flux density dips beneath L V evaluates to 5.92 angstrom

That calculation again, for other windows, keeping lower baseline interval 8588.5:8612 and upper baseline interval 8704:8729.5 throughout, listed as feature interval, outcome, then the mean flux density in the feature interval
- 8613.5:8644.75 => -1.6 angstrom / 4.55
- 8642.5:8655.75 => 0.1 angstrom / 4.27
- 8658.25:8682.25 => 2.9 angstrom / 3.75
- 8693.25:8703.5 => -0.1 angstrom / 4.28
